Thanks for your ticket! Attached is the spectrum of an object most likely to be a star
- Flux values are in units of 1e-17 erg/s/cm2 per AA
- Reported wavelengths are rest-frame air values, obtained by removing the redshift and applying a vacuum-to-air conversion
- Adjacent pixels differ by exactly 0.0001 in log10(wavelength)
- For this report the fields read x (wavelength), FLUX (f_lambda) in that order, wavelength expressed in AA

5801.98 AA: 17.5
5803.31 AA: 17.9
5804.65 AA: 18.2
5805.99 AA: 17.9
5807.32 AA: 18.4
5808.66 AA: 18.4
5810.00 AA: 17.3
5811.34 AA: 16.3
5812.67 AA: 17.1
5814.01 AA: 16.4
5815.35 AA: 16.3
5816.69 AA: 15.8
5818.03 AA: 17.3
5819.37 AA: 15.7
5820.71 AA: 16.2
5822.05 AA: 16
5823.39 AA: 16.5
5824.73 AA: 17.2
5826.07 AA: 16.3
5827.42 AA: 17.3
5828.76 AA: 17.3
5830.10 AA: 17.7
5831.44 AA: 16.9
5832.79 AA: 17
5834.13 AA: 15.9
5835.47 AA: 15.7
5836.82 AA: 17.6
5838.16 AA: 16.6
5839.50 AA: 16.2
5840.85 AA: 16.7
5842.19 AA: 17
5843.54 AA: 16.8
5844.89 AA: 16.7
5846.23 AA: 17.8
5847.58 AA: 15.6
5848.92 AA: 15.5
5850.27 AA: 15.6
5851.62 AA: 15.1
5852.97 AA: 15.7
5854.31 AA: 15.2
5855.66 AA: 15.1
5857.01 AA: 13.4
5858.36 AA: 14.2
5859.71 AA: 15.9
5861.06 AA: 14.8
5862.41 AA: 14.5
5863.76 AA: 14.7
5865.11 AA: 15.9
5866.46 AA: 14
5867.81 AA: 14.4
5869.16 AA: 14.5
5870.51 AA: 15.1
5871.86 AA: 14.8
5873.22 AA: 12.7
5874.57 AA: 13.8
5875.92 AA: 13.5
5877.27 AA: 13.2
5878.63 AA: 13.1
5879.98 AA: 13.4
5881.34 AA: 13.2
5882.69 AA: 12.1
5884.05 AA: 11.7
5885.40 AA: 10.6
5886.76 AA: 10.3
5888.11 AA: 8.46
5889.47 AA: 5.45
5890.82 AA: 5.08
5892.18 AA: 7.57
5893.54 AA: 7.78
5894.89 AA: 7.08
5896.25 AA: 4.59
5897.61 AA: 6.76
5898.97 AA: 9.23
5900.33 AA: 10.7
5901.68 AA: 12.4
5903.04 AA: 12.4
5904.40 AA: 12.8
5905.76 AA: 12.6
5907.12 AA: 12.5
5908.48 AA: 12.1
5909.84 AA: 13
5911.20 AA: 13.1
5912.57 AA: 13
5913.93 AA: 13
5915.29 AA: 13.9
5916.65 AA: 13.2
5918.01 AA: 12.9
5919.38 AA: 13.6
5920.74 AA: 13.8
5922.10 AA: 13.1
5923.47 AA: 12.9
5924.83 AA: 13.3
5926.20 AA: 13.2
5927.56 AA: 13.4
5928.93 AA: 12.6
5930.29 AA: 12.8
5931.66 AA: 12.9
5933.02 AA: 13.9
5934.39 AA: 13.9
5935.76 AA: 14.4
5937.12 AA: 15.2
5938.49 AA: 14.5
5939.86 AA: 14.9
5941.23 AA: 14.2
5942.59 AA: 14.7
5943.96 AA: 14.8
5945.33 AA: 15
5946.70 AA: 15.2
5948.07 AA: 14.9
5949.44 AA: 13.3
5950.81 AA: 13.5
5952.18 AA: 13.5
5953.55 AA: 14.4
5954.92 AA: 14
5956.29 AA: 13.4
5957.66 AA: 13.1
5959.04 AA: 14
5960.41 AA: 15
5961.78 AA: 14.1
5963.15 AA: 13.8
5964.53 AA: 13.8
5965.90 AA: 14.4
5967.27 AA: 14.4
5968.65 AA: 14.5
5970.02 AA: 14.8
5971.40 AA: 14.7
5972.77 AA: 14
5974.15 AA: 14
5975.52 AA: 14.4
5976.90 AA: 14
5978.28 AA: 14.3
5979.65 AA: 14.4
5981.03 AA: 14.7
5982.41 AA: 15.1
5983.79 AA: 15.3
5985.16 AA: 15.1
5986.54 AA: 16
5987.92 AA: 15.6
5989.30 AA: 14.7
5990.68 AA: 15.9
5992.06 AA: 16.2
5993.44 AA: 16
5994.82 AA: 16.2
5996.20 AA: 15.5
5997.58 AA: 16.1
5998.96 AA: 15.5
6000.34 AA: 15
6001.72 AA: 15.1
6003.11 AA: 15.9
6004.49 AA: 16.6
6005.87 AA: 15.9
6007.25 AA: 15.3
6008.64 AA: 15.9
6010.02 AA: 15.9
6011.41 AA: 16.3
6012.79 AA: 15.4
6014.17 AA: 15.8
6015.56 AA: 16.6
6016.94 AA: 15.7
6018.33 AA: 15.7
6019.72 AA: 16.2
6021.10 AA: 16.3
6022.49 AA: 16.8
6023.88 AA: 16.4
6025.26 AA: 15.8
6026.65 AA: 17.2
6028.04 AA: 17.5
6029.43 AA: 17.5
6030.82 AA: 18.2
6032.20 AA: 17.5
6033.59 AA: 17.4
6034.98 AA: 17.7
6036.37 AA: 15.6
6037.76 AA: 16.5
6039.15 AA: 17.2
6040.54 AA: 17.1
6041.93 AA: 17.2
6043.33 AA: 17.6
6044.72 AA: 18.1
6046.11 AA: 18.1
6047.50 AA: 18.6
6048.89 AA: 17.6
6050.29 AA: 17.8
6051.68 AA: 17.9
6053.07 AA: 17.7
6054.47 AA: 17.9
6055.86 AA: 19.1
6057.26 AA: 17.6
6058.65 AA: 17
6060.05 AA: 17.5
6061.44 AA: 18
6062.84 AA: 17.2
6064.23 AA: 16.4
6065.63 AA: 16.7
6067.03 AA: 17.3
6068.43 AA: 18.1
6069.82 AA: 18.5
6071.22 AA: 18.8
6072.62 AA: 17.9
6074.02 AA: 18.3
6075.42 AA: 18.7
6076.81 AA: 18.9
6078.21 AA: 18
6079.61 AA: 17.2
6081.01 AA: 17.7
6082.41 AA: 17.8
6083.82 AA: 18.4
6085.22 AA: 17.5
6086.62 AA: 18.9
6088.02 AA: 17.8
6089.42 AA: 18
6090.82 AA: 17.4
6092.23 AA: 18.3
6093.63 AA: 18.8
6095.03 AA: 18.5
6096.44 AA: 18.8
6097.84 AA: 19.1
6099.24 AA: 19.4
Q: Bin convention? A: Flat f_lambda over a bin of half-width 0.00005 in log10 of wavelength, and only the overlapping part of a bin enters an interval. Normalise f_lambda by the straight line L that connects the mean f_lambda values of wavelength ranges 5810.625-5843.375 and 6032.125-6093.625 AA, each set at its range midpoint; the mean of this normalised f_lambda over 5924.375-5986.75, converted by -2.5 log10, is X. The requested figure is 0.21 mag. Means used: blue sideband 16.6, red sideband 17.8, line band 14.2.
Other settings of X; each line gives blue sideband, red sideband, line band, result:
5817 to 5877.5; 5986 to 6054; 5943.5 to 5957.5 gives 0.15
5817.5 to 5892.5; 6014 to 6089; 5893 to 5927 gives 0.30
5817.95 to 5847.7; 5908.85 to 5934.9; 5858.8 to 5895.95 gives 0.24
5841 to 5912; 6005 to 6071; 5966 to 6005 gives 0.04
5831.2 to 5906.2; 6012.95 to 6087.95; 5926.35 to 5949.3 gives 0.05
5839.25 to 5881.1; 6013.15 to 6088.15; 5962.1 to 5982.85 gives 0.15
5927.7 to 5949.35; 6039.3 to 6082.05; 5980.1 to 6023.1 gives 0.02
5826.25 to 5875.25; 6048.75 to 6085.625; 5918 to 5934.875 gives 0.23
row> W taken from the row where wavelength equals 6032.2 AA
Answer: 17.5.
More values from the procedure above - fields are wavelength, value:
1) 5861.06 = 14.8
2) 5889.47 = 5.45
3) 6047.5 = 18.6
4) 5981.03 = 14.7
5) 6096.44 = 18.8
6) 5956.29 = 13.4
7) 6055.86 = 19.1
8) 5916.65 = 13.2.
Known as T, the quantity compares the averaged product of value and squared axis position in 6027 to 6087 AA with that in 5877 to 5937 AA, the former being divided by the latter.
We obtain 1.60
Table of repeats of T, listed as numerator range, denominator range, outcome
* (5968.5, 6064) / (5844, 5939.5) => 1.32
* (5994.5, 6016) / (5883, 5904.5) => 1.85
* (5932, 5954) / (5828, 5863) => 0.93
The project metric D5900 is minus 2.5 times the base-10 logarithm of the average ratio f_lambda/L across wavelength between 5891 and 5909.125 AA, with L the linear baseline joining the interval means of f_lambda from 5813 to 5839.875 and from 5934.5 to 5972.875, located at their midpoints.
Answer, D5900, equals 0.486 mag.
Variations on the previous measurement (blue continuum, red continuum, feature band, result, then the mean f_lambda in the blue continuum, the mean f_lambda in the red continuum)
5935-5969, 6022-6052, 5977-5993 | 0.021 mag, 14.3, 17.3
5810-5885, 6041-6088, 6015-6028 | 0.067 mag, 15.5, 17.9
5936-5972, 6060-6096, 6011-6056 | -0.027 mag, 14.3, 18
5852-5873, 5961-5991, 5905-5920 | 0.135 mag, 14.8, 14.6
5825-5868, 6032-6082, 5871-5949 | 0.319 mag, 15.9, 17.7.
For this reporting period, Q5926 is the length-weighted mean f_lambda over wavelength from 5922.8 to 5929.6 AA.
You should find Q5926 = 13.1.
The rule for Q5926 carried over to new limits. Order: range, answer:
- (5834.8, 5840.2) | 16.5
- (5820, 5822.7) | 16.1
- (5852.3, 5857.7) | 14.9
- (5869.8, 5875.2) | 14.1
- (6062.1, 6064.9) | 16.8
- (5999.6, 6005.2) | 15.7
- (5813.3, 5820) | 16.3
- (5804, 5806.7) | 18.1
